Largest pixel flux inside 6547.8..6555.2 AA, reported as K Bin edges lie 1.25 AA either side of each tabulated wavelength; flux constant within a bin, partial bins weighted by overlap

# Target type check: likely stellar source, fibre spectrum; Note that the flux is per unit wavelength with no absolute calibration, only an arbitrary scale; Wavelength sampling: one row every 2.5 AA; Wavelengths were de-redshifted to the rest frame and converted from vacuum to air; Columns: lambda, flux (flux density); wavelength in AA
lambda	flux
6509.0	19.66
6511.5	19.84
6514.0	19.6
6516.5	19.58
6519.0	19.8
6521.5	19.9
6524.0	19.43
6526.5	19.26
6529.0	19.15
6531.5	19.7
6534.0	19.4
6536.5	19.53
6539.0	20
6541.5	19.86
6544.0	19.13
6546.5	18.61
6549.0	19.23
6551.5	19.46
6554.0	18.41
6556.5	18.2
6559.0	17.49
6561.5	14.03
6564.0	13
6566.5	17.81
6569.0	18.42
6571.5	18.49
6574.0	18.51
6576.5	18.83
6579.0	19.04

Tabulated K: 19.46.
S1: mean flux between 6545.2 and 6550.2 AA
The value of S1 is 18.9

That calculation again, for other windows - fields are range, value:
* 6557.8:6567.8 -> 15.6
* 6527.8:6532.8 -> 19.4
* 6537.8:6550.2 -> 19.4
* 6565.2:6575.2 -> 18.3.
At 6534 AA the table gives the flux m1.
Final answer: 19.4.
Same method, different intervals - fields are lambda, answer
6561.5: 14.03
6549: 19.23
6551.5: 19.46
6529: 19.15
